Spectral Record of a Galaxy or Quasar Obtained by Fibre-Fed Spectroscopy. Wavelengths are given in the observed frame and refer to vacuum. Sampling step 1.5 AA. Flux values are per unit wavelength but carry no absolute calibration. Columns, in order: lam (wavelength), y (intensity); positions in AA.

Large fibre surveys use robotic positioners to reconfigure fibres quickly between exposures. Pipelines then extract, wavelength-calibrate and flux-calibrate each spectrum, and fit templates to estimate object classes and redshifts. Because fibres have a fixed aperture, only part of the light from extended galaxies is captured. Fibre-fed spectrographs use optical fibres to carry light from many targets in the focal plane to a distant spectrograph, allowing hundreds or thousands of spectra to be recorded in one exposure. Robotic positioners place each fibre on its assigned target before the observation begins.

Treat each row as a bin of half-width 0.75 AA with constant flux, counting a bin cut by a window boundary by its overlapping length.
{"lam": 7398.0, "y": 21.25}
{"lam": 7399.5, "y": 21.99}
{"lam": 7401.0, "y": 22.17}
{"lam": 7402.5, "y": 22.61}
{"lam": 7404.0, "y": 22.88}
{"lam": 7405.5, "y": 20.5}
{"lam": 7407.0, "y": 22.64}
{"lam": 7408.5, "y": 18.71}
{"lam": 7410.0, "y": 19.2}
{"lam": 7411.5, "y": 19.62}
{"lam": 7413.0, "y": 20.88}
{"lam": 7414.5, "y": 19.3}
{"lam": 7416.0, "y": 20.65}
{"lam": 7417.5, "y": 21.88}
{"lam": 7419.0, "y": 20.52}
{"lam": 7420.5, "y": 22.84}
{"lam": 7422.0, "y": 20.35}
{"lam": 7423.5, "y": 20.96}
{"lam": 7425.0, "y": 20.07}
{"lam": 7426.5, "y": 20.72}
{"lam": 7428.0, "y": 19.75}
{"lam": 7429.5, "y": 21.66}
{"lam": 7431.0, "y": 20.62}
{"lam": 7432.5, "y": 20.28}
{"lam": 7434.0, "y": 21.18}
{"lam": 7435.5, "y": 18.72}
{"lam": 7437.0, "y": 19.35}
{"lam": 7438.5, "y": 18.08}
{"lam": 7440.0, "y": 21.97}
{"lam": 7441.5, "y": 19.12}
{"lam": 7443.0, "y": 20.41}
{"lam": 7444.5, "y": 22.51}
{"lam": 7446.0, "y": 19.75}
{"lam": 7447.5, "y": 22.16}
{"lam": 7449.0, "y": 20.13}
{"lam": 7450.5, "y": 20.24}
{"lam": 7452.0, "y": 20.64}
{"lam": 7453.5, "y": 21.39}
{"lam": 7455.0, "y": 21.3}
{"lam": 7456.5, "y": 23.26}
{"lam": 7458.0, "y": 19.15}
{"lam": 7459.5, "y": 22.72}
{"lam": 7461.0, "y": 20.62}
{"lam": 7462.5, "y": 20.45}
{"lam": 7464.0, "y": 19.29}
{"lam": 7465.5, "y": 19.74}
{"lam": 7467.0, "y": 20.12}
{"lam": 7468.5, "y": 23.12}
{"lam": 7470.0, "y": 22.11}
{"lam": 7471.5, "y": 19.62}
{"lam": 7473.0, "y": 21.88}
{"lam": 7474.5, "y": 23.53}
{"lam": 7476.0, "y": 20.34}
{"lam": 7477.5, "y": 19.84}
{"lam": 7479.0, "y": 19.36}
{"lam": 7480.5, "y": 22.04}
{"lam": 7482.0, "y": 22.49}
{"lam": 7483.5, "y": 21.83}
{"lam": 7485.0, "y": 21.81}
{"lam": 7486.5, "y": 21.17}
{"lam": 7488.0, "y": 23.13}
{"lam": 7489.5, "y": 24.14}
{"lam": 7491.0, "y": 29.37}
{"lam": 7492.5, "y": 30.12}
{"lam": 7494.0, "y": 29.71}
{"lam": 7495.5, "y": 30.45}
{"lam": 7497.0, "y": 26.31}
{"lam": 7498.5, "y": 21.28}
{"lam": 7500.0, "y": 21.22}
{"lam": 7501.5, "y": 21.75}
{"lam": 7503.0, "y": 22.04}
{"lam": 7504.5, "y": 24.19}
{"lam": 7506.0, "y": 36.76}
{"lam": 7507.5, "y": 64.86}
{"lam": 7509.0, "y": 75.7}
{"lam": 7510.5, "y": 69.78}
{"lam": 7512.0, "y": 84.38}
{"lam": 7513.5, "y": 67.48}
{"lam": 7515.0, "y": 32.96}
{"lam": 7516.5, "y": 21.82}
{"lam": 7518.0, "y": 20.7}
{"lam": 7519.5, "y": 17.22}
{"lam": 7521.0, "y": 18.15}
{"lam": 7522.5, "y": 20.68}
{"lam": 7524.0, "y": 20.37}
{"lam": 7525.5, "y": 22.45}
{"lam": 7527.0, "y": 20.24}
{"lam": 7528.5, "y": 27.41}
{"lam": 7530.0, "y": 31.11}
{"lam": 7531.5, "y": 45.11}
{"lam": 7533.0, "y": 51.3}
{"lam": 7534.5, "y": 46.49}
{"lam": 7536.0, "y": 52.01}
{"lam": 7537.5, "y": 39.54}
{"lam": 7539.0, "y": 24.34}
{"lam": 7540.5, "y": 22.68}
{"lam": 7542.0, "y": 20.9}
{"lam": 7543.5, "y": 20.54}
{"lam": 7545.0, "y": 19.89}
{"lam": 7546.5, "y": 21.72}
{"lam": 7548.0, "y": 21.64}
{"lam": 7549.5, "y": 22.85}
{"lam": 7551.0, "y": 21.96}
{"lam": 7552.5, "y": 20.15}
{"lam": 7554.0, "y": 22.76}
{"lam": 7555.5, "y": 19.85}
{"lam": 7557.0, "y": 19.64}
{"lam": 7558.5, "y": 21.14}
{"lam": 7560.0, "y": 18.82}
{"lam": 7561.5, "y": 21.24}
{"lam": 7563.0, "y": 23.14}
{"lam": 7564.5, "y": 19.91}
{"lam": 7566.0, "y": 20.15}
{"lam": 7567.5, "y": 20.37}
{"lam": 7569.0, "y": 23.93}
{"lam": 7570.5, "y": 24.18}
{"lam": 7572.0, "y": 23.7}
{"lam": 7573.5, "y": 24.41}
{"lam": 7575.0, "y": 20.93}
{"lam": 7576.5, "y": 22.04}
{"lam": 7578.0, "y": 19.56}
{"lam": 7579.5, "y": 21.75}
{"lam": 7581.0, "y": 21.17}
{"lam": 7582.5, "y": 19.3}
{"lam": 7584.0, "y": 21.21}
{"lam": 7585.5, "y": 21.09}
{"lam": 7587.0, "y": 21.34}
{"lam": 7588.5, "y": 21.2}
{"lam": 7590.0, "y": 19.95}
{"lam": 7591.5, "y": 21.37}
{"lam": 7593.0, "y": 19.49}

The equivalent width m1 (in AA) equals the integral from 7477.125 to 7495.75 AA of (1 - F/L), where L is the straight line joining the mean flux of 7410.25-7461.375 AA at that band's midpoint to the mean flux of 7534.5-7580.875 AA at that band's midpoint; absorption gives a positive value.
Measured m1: -1.97 AA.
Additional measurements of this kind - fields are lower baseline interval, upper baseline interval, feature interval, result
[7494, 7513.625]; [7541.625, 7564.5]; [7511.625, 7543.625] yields -0.9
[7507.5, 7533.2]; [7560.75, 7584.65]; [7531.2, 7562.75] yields 3.6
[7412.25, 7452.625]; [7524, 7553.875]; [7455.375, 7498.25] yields 2.2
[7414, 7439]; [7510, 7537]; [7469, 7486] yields 4.5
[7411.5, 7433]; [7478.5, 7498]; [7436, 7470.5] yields 2.9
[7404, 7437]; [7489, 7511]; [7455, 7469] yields 3.5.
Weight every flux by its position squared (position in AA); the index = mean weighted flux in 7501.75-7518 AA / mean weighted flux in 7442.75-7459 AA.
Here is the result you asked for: 2.3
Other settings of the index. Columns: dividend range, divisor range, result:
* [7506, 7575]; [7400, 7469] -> 1.51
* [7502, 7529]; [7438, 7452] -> 1.84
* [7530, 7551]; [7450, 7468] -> 1.53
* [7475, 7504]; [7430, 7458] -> 1.16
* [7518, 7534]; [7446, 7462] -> 1.32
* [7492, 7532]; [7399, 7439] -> 1.69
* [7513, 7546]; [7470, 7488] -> 1.41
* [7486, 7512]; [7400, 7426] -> 1.72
